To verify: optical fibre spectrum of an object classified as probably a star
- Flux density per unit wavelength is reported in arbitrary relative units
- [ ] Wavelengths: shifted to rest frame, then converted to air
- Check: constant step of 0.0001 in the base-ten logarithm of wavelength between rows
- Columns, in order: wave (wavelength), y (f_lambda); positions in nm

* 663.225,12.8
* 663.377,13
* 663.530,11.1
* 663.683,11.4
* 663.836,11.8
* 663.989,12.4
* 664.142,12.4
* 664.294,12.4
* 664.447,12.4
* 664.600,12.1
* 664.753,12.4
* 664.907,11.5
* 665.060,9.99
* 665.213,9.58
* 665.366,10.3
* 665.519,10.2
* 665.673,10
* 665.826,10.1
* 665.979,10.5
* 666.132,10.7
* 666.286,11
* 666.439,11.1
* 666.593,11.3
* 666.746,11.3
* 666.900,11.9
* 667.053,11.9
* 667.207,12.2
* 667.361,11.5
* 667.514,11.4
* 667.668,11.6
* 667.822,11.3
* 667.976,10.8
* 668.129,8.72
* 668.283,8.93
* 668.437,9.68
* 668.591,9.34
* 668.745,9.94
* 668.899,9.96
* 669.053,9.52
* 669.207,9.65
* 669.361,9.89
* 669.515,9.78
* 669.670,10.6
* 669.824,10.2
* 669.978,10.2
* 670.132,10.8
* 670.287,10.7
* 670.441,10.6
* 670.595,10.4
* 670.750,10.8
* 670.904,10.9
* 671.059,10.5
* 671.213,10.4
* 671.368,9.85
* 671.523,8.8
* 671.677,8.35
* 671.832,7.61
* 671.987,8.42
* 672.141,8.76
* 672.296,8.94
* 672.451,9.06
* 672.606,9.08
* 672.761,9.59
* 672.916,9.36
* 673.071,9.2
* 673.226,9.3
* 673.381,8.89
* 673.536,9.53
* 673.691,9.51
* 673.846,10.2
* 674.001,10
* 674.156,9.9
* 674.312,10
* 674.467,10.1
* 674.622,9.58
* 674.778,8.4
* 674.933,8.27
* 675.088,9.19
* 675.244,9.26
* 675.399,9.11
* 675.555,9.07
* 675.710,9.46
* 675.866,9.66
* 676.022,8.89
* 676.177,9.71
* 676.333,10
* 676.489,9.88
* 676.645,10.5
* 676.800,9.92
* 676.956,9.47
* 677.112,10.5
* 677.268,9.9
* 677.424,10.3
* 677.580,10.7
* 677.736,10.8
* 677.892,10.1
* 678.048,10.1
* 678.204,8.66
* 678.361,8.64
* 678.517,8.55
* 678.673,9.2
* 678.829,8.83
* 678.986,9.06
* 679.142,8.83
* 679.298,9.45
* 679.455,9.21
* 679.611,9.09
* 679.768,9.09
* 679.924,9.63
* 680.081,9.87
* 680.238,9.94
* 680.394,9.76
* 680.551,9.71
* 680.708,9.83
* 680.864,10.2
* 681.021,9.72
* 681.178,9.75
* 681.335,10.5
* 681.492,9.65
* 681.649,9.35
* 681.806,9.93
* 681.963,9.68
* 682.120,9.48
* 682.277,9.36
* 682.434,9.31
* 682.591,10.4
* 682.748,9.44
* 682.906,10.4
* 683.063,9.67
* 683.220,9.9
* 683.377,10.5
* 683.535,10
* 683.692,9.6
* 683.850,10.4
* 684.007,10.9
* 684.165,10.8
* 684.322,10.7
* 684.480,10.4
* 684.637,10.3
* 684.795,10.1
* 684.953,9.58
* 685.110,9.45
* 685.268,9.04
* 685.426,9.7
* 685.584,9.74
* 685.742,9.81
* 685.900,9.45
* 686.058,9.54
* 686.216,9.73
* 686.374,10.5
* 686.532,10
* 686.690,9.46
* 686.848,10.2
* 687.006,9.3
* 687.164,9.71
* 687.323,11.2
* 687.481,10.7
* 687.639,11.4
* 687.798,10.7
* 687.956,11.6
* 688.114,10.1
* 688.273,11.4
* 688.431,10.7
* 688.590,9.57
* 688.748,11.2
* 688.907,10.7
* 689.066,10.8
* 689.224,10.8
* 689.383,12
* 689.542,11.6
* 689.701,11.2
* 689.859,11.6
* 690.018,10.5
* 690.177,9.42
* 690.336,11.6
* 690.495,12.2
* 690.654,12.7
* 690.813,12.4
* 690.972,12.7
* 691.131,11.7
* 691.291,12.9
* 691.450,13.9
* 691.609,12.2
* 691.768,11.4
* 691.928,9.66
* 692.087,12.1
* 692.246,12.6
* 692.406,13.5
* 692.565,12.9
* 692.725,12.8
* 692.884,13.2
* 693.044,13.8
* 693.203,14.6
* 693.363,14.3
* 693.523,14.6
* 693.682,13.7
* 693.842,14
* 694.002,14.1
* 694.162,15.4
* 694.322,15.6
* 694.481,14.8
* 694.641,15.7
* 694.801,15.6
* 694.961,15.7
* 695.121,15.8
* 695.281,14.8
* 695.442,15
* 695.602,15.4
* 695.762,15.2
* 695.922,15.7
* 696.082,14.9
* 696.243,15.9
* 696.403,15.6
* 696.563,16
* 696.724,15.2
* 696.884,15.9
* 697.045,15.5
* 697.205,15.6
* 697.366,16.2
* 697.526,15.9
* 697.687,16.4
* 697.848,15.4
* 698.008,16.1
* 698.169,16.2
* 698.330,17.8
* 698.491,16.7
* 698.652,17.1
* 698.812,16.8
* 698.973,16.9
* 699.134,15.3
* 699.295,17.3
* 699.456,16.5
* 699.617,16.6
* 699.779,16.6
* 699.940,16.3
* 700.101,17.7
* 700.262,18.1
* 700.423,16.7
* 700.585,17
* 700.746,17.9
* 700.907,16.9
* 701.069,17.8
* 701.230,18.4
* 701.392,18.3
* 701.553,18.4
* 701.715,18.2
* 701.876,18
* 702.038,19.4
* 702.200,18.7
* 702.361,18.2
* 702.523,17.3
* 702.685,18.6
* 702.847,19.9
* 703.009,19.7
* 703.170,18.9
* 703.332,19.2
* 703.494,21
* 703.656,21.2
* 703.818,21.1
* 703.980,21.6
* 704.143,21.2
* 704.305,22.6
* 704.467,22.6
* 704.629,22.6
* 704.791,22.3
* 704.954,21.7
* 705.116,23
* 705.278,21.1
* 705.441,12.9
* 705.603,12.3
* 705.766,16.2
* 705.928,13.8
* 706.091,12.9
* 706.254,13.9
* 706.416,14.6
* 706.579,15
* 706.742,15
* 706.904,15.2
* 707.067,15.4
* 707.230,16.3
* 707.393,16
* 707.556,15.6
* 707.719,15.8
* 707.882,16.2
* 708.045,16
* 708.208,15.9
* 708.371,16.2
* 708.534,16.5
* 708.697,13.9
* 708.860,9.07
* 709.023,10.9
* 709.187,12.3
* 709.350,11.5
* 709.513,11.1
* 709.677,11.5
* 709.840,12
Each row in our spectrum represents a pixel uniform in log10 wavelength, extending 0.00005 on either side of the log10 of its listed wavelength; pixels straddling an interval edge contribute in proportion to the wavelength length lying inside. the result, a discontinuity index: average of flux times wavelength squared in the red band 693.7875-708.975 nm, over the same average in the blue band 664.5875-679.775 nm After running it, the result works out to 1.86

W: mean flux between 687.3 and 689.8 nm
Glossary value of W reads 11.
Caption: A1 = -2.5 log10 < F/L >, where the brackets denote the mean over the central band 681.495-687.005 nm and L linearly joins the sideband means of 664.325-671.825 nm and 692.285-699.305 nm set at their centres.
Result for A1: 0.322 mag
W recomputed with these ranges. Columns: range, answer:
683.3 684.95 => 10.3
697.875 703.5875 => 17.7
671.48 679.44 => 9.39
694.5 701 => 16.2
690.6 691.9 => 12.4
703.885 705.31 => 22.1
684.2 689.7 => 10.3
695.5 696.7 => 15.5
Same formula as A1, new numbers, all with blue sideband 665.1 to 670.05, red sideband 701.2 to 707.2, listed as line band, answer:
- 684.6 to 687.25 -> 0.427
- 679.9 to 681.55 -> 0.324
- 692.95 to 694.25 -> 0.127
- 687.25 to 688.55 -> 0.332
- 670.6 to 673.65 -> 0.218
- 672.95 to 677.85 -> 0.250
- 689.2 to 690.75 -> 0.320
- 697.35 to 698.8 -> 0.038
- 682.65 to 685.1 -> 0.347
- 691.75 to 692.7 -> 0.289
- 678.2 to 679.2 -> 0.409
